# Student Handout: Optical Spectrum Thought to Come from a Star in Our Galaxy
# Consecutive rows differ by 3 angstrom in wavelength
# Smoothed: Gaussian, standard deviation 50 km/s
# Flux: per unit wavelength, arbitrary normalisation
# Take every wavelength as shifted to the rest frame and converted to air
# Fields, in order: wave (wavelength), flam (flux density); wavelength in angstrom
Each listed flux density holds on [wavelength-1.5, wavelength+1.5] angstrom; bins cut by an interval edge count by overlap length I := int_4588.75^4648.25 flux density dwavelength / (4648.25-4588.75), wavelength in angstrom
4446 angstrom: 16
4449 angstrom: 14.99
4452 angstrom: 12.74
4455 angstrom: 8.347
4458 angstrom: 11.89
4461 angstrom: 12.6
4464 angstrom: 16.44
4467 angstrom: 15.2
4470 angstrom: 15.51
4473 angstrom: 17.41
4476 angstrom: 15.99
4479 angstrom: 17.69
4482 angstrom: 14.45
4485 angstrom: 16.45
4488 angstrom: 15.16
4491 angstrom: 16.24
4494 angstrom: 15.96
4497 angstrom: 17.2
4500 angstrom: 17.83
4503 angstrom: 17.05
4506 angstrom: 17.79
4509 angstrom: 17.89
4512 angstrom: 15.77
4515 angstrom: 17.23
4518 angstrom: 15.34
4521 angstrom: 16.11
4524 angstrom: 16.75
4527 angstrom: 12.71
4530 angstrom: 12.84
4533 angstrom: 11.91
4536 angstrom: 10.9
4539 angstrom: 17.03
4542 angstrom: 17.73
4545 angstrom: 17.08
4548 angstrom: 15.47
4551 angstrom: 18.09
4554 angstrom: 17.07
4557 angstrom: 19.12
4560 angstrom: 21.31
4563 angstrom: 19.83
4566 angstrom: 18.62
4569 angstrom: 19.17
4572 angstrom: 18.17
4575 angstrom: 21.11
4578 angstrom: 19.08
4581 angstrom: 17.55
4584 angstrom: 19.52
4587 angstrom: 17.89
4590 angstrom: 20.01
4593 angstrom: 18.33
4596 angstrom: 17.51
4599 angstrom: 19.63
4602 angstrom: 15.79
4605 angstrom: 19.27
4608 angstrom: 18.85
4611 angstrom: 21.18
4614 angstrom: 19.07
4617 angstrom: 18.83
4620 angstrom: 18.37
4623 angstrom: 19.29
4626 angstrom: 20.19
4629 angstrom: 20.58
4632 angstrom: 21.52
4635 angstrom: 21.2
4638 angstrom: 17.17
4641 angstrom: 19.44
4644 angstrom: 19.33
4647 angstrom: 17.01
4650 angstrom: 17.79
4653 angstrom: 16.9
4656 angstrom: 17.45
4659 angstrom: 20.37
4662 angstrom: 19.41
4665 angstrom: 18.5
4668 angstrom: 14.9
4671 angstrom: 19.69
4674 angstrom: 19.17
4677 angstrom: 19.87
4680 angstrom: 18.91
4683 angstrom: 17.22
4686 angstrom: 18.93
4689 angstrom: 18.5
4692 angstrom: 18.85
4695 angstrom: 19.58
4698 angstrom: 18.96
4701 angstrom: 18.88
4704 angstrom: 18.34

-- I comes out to 19.1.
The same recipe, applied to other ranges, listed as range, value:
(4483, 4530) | 16.2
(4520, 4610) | 17.5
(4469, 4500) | 16.3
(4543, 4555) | 17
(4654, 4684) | 18.5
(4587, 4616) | 18.8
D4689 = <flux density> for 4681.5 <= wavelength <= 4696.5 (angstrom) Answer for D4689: 18.6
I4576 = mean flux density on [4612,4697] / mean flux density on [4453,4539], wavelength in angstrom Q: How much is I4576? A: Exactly 1.24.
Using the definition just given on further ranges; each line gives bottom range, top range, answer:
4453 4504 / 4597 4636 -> 1.27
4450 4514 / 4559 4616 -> 1.23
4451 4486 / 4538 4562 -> 1.23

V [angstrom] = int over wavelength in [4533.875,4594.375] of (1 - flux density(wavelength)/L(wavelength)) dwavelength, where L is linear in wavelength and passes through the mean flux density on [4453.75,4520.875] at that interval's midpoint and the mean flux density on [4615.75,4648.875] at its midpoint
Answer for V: -1.4 angstrom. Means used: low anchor 15.7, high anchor 19.3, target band 18.1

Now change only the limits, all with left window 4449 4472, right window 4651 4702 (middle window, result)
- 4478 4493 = -2.0 angstrom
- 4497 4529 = -3.8 angstrom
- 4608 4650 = -4.7 angstrom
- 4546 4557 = -1.1 angstrom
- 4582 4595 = -1.8 angstrom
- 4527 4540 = 1.9 angstrom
